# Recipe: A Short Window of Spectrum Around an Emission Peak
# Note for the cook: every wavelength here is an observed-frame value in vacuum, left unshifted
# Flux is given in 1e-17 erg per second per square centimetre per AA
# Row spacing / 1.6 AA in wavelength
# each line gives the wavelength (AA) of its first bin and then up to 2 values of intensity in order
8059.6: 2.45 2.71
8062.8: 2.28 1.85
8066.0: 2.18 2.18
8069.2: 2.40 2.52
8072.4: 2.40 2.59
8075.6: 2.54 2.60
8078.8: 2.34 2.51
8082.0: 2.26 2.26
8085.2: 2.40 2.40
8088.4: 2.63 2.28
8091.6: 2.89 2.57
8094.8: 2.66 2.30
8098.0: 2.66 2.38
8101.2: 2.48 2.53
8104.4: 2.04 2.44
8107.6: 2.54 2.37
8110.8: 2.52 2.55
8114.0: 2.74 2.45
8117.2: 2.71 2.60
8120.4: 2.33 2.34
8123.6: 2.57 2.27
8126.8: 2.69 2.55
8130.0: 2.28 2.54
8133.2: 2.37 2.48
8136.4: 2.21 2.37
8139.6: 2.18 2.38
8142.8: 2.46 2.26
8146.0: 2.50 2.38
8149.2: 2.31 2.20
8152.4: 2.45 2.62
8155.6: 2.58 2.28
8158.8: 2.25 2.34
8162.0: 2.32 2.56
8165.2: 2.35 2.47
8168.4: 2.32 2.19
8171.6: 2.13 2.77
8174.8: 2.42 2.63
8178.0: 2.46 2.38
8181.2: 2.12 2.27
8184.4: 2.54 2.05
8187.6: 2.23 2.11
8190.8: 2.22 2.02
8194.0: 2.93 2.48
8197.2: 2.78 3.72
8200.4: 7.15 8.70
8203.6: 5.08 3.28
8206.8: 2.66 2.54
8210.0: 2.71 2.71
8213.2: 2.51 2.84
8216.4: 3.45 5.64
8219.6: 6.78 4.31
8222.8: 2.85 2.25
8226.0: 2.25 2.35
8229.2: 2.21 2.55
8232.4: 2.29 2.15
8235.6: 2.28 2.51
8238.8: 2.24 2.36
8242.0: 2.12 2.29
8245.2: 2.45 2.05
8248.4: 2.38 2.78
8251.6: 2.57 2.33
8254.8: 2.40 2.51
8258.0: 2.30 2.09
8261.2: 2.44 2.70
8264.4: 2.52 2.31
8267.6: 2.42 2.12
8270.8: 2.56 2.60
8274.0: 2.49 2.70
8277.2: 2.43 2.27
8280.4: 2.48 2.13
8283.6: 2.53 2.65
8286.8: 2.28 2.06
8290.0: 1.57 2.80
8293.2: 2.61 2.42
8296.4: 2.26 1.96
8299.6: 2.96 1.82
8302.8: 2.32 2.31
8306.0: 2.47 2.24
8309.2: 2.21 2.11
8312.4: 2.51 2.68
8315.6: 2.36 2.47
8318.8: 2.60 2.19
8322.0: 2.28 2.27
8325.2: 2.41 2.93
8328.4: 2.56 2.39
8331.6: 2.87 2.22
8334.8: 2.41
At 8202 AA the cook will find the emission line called [S II] 6716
